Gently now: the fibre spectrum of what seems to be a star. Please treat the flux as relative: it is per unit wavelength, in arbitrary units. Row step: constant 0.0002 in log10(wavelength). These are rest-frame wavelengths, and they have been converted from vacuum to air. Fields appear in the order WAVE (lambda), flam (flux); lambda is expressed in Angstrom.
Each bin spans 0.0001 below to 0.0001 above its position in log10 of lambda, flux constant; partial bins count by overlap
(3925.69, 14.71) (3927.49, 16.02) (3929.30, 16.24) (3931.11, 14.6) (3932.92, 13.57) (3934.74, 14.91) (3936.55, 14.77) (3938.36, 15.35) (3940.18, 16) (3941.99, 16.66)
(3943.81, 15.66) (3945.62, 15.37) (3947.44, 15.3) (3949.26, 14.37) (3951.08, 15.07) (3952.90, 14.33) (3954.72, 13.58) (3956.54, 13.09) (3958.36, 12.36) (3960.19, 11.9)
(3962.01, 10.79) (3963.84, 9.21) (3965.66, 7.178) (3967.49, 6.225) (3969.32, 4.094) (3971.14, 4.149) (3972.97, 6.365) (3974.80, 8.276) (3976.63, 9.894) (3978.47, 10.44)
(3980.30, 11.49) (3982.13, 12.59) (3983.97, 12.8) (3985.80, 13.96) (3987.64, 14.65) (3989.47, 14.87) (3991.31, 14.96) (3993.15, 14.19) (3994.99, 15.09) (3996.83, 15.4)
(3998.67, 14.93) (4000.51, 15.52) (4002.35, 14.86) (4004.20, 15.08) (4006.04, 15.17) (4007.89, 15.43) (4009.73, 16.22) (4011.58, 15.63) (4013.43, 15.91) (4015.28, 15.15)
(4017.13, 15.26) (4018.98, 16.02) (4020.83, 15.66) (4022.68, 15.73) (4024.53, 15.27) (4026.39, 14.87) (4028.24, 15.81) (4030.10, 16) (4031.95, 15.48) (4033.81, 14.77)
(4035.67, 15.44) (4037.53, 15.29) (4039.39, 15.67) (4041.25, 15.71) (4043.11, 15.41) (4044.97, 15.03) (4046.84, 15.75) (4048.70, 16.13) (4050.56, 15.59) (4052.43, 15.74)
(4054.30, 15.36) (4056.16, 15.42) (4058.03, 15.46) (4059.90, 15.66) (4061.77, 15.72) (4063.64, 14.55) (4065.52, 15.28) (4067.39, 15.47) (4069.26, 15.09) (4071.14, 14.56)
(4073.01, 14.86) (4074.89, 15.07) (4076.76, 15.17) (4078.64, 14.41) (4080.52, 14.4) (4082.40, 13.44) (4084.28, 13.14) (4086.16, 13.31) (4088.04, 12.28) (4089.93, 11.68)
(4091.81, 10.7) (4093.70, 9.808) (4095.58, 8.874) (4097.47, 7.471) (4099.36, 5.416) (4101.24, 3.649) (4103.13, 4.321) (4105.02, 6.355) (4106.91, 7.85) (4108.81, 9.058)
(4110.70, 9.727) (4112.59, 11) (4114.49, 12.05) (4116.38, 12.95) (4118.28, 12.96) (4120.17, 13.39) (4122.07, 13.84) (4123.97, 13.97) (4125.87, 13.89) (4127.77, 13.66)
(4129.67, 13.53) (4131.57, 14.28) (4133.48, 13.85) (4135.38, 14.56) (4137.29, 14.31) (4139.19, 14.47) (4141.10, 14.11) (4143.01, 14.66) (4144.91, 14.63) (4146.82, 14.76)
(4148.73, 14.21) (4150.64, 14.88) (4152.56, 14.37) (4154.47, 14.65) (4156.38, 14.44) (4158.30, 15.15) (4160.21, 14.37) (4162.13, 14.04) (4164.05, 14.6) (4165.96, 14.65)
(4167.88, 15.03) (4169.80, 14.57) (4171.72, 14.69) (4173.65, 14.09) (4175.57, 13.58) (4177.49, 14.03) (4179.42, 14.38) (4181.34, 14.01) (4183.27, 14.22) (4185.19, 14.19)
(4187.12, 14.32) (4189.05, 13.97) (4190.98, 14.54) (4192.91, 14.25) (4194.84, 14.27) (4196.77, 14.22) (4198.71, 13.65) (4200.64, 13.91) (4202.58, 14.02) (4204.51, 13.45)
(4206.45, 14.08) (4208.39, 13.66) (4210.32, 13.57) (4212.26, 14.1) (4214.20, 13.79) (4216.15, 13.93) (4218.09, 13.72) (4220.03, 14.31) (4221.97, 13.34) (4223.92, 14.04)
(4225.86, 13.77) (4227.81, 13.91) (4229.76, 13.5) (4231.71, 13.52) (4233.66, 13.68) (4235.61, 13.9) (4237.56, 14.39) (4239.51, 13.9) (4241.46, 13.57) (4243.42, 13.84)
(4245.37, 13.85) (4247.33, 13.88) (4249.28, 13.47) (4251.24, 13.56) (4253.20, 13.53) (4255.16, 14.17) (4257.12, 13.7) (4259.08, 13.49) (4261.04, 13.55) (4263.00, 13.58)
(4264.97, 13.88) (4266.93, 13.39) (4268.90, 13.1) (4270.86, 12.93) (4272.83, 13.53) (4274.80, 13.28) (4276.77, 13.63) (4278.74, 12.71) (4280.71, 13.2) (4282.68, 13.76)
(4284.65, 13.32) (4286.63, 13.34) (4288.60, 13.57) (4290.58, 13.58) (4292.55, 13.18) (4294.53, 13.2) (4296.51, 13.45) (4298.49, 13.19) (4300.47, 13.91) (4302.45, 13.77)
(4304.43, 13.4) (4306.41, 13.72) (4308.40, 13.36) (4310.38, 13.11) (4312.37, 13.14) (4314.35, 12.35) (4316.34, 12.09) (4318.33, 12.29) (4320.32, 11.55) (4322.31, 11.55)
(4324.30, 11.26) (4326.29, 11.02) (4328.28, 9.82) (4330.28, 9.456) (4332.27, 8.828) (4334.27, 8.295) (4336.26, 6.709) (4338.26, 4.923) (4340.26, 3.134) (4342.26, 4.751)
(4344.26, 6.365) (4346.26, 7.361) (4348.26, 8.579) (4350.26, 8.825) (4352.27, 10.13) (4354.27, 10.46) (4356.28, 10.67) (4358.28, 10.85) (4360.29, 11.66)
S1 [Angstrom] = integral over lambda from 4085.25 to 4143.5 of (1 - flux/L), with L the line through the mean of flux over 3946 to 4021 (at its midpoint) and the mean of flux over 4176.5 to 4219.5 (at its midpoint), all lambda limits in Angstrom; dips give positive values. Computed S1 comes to 9.63 Angstrom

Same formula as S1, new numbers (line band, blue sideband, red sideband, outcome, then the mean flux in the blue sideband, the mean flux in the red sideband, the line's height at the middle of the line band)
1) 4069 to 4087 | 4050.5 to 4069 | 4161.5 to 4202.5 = 1.1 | 15.4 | 14.2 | 15.2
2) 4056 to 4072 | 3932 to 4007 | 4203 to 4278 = -2.6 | 12.8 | 13.7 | 13.1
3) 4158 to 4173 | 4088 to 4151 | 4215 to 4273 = -2.7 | 11.7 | 13.7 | 12.4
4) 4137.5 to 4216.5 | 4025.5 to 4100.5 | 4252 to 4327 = -3.8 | 14.1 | 13.1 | 13.6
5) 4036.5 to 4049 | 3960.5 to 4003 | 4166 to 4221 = -3.5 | 11.4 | 14.1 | 12.2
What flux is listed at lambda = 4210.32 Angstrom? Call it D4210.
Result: 13.57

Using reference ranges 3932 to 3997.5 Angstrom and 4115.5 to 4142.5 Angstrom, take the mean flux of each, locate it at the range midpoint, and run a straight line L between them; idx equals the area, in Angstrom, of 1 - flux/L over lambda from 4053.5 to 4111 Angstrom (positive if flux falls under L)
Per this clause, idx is 5.8 Angstrom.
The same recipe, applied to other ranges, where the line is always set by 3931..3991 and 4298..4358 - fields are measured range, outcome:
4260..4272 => -3.21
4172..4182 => -2.72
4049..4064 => -4.85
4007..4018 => -3.36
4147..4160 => -3.98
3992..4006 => -3.49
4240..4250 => -2.85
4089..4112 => 7.06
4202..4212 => -2.64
